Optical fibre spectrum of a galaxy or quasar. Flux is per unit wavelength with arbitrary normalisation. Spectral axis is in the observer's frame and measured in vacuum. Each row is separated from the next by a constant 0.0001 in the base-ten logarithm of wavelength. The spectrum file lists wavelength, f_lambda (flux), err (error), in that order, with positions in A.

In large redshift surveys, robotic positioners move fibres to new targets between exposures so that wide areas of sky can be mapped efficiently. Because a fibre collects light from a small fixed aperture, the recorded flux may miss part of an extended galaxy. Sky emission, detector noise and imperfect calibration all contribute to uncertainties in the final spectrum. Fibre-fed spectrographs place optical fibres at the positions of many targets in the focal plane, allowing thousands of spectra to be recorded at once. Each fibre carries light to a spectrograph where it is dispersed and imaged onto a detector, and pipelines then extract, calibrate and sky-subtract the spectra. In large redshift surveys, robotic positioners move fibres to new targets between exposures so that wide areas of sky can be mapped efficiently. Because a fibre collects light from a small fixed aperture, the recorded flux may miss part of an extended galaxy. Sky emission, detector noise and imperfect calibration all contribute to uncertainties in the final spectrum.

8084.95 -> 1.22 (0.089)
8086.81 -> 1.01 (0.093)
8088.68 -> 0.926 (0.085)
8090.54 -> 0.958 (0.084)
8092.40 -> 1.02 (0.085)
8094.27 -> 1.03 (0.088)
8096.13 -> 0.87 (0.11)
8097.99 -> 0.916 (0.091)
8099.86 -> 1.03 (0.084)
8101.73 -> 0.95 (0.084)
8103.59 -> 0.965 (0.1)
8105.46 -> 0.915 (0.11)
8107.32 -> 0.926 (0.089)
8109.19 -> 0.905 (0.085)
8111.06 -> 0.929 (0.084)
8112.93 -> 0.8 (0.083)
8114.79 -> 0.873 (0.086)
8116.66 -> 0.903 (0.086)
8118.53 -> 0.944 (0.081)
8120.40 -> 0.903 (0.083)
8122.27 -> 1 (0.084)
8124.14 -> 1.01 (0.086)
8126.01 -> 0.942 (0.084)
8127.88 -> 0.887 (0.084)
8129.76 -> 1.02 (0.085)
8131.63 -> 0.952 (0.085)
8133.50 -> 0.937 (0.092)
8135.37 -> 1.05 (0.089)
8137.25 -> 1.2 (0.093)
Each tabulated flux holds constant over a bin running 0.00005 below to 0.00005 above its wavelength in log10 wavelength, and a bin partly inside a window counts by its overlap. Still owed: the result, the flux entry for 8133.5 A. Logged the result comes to 0.937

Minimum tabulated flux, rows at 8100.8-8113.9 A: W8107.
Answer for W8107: 0.8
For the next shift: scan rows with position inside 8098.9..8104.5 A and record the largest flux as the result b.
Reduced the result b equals 1.03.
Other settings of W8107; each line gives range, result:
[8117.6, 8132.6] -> 0.887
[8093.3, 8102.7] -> 0.87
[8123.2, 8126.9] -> 0.942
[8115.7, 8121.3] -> 0.903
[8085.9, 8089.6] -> 0.926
